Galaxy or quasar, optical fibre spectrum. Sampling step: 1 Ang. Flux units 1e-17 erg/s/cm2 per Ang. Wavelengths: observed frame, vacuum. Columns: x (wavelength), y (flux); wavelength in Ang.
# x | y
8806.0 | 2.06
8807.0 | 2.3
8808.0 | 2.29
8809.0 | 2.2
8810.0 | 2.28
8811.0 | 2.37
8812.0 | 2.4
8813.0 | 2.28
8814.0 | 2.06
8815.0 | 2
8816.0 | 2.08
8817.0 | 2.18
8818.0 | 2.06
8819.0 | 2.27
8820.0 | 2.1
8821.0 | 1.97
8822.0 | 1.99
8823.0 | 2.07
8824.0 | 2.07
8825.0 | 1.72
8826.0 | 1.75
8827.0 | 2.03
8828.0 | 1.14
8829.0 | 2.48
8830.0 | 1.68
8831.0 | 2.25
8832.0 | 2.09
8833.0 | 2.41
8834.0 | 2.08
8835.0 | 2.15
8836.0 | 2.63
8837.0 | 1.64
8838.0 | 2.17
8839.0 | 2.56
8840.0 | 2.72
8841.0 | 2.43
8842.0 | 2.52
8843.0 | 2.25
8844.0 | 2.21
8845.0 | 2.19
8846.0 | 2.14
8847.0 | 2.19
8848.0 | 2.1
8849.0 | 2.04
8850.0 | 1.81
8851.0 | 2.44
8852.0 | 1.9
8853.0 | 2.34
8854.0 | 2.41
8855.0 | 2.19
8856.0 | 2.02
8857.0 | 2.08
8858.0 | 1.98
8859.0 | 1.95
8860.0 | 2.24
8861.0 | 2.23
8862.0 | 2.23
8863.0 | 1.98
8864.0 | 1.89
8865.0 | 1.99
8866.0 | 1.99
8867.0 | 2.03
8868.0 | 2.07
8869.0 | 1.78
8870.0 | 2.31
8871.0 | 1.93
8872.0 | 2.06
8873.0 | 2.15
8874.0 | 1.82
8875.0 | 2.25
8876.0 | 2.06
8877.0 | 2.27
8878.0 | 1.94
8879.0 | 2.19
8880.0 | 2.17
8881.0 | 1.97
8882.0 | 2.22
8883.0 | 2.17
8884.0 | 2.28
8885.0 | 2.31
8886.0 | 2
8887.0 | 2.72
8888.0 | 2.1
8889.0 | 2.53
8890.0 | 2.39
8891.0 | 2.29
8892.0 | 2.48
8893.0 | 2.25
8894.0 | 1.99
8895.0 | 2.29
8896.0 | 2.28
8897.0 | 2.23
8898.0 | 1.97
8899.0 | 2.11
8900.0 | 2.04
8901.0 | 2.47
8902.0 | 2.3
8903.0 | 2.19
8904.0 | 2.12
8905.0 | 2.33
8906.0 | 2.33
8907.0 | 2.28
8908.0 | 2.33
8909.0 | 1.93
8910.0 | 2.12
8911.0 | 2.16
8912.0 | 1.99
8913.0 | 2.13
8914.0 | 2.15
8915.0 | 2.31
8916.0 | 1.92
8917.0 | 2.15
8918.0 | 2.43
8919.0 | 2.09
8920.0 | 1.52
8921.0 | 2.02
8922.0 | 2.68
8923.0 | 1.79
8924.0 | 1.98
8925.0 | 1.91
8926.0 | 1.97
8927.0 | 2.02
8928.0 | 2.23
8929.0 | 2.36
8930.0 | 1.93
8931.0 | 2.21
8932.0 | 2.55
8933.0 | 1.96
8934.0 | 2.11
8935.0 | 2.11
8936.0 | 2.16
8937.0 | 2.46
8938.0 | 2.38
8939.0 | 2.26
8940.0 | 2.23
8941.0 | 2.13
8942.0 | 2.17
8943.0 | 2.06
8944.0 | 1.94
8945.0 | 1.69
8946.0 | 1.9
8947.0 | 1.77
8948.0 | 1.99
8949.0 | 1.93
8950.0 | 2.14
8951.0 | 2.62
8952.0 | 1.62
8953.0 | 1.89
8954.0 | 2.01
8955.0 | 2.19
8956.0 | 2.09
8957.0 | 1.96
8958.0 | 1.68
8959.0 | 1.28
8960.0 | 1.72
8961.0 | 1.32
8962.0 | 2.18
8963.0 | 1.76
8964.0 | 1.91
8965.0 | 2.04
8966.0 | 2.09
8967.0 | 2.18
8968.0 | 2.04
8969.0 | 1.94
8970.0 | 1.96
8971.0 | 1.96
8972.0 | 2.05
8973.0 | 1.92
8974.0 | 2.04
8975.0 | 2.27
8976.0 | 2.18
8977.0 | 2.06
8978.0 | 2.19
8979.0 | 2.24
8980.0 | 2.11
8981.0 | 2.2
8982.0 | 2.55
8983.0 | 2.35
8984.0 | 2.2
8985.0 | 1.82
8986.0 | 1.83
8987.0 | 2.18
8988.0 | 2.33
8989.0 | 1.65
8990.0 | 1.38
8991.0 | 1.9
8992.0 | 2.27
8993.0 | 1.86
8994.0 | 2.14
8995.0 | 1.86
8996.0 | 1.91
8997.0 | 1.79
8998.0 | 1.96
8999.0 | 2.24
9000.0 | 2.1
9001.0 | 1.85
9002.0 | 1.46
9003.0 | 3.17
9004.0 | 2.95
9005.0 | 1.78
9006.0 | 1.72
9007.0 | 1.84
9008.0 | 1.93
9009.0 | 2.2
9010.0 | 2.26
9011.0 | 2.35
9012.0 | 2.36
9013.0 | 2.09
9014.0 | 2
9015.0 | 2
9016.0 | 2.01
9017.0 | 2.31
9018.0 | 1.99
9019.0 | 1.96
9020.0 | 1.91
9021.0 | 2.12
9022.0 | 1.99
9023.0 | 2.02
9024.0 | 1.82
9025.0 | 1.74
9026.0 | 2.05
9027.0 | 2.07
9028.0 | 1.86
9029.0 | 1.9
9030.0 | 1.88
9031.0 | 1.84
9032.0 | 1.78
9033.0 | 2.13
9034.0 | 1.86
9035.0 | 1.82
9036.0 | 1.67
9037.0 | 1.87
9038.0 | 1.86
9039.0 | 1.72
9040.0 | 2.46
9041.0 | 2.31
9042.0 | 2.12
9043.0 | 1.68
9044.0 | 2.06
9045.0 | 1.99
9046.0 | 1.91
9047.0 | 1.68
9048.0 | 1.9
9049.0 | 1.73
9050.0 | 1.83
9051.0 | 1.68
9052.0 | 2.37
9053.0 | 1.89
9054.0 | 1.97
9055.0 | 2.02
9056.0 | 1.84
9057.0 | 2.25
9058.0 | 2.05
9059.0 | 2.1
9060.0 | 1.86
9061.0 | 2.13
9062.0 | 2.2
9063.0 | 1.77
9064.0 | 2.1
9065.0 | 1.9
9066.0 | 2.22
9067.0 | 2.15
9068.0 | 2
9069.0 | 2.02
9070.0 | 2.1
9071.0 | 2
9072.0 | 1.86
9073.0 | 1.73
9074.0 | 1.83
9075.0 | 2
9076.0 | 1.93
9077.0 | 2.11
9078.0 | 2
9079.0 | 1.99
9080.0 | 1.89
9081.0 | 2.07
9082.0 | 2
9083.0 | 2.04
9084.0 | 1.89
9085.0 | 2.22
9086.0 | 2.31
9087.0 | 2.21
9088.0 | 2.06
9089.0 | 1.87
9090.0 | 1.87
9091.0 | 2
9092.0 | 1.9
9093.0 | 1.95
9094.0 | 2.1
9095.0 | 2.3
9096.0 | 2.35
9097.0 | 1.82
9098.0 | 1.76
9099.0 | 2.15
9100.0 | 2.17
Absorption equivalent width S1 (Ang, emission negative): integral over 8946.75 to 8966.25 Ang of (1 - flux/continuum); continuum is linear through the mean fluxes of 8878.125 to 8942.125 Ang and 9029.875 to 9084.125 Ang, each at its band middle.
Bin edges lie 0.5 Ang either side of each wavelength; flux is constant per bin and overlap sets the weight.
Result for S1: 1.9 Ang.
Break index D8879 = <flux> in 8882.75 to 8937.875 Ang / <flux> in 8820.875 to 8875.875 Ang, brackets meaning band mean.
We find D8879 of 1.04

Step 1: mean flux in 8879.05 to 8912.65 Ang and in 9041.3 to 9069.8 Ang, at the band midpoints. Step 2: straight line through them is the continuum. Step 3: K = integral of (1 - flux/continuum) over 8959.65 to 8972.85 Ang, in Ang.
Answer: 1.1 Ang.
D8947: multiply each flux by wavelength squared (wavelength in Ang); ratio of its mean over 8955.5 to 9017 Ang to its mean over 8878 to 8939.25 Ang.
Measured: 0.95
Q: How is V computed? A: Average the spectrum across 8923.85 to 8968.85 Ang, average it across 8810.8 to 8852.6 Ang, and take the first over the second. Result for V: 0.95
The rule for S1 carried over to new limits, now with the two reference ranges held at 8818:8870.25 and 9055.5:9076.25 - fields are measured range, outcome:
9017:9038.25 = 1.1 Ang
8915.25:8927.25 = 0.2 Ang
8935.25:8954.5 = -0.1 Ang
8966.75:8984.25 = -0.7 Ang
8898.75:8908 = -0.7 Ang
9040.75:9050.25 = 0.5 Ang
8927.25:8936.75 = -0.5 Ang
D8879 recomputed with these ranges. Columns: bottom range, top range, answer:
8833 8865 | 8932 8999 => 0.93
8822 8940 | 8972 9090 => 0.94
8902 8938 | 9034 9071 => 0.92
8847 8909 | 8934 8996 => 0.94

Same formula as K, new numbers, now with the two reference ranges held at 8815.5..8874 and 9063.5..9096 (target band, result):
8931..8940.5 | -0.78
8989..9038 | 1.28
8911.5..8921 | 0.04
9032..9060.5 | 1.23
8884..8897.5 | -1.33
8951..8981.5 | 1.24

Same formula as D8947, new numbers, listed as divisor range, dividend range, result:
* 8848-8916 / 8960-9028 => 0.97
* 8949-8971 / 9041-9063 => 1.04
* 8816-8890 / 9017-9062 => 0.96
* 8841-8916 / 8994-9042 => 0.96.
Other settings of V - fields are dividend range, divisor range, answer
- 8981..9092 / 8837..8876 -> 0.94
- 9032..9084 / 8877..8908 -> 0.88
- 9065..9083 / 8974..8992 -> 0.95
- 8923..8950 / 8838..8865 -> 0.95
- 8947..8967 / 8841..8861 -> 0.89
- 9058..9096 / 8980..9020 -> 0.98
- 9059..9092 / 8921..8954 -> 0.96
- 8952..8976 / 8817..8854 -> 0.91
